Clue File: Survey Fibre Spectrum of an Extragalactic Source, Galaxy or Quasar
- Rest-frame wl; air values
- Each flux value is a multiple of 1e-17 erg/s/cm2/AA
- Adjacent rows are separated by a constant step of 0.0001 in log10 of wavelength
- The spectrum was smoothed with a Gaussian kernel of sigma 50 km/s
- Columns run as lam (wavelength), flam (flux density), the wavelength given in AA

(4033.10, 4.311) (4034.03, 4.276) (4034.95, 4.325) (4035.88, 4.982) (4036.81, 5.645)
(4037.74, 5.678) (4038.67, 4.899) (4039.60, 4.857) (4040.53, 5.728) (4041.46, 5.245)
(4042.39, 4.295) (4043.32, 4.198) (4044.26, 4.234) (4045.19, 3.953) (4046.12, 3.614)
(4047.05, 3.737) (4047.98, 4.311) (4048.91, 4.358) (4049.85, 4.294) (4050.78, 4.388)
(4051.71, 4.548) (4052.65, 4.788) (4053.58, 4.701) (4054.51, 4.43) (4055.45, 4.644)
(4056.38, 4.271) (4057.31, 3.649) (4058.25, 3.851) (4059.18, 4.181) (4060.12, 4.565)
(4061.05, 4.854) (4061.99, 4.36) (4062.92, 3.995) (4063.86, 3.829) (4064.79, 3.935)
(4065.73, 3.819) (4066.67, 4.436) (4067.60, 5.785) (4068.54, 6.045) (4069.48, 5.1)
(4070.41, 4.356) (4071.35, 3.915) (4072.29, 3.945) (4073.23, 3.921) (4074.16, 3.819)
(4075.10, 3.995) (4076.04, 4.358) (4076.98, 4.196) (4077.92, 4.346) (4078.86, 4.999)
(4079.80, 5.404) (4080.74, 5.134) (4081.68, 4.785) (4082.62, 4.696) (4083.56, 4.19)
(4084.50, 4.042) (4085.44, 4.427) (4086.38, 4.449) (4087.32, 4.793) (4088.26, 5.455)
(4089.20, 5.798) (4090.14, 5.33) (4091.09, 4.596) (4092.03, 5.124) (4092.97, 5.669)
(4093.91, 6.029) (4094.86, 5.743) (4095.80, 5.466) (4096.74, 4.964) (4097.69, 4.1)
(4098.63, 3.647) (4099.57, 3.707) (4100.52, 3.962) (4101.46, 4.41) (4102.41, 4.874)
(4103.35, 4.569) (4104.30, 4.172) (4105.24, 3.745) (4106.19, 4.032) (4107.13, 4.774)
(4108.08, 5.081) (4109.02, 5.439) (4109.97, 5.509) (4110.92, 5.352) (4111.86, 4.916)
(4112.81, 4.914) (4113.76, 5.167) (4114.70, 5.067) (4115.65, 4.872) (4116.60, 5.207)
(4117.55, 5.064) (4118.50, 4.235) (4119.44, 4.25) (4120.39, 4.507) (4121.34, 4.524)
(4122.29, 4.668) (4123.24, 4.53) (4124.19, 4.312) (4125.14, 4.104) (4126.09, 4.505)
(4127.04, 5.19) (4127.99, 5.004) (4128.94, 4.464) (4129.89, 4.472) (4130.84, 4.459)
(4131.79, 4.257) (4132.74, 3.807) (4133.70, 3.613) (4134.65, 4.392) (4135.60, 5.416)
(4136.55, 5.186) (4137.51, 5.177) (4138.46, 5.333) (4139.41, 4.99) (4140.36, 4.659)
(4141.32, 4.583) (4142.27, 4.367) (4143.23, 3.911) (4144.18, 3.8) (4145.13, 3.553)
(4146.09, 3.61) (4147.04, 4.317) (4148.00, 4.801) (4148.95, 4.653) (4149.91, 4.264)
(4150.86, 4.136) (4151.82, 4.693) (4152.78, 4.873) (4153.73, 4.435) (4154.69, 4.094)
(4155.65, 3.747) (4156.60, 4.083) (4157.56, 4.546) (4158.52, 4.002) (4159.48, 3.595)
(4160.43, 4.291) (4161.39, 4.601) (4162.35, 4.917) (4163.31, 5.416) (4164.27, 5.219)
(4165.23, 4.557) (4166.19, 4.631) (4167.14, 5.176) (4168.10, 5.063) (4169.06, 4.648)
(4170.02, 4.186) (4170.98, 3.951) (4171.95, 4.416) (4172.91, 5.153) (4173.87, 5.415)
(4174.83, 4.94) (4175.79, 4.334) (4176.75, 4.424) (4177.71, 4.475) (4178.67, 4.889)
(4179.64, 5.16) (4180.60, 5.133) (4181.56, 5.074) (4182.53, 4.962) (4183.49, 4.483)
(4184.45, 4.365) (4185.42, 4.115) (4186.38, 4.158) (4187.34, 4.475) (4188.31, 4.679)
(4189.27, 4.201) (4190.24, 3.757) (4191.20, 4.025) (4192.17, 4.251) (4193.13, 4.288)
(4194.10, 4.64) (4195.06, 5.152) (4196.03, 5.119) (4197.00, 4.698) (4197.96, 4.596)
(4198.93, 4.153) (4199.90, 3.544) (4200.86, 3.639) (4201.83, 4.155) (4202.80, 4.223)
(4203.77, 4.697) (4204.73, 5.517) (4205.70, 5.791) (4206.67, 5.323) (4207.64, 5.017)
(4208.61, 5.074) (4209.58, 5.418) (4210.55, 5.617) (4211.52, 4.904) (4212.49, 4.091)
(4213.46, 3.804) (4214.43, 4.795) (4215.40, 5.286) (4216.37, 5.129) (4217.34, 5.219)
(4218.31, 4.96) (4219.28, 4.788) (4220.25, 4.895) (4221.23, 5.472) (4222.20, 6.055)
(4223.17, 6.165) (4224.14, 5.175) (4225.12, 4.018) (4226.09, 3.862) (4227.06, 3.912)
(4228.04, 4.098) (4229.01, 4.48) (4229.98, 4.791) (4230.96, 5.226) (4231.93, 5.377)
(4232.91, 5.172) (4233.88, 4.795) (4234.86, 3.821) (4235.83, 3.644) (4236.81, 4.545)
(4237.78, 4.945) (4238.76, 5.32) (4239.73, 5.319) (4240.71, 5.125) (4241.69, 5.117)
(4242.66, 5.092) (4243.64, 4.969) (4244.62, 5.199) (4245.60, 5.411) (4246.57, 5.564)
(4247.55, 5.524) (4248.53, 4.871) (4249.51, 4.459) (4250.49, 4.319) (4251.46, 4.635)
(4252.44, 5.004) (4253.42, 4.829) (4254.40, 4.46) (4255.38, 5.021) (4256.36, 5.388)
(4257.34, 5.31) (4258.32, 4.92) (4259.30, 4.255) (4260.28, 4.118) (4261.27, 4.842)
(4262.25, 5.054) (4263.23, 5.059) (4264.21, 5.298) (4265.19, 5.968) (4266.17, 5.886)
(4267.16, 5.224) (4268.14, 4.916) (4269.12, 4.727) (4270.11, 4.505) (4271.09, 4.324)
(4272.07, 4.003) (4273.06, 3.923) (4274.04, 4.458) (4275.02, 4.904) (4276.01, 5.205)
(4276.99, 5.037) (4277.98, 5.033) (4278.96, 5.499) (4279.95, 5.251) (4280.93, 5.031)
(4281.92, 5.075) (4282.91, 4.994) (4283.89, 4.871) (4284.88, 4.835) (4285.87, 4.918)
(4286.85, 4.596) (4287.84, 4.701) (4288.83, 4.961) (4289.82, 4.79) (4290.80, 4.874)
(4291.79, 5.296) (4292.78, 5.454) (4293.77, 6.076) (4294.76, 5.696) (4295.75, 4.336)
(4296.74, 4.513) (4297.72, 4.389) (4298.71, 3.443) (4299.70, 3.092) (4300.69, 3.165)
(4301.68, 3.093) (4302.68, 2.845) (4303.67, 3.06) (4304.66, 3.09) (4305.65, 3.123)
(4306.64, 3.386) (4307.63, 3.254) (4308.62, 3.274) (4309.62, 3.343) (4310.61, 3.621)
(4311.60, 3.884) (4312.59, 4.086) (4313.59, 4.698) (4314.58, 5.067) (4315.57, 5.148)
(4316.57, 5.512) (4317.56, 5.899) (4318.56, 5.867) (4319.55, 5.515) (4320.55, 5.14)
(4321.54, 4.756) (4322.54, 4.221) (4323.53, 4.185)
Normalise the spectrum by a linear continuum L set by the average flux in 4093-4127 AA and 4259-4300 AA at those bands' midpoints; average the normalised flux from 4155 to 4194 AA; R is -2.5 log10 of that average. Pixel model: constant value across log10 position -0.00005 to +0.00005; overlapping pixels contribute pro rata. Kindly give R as 0.052 mag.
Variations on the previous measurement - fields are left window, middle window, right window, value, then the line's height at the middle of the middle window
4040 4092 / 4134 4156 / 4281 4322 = 0.00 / 4.48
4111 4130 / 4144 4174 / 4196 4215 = 0.06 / 4.71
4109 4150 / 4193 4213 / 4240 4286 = 0.01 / 4.8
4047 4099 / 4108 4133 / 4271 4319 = -0.04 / 4.56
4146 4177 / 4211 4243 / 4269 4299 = -0.03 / 4.7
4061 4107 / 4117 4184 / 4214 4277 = 0.04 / 4.72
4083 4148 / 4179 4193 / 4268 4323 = 0.03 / 4.6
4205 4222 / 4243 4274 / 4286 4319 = -0.05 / 4.67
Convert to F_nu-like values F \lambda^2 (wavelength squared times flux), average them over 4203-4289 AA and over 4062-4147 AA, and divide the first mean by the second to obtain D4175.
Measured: 1.14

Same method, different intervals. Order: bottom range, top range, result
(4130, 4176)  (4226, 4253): 1.12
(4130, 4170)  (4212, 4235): 1.11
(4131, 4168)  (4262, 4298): 1.18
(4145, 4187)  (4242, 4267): 1.15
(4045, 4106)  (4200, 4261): 1.16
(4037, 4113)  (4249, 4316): 1.09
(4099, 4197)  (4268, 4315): 1.03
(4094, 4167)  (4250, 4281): 1.14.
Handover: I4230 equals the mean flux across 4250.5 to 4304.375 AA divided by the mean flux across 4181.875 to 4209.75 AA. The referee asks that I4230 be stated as 1.0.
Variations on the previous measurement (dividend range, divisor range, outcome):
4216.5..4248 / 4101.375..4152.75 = 1.08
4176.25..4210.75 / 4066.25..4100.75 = 0.98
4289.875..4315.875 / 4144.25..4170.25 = 0.91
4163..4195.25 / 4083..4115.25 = 0.96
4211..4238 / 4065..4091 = 1.03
